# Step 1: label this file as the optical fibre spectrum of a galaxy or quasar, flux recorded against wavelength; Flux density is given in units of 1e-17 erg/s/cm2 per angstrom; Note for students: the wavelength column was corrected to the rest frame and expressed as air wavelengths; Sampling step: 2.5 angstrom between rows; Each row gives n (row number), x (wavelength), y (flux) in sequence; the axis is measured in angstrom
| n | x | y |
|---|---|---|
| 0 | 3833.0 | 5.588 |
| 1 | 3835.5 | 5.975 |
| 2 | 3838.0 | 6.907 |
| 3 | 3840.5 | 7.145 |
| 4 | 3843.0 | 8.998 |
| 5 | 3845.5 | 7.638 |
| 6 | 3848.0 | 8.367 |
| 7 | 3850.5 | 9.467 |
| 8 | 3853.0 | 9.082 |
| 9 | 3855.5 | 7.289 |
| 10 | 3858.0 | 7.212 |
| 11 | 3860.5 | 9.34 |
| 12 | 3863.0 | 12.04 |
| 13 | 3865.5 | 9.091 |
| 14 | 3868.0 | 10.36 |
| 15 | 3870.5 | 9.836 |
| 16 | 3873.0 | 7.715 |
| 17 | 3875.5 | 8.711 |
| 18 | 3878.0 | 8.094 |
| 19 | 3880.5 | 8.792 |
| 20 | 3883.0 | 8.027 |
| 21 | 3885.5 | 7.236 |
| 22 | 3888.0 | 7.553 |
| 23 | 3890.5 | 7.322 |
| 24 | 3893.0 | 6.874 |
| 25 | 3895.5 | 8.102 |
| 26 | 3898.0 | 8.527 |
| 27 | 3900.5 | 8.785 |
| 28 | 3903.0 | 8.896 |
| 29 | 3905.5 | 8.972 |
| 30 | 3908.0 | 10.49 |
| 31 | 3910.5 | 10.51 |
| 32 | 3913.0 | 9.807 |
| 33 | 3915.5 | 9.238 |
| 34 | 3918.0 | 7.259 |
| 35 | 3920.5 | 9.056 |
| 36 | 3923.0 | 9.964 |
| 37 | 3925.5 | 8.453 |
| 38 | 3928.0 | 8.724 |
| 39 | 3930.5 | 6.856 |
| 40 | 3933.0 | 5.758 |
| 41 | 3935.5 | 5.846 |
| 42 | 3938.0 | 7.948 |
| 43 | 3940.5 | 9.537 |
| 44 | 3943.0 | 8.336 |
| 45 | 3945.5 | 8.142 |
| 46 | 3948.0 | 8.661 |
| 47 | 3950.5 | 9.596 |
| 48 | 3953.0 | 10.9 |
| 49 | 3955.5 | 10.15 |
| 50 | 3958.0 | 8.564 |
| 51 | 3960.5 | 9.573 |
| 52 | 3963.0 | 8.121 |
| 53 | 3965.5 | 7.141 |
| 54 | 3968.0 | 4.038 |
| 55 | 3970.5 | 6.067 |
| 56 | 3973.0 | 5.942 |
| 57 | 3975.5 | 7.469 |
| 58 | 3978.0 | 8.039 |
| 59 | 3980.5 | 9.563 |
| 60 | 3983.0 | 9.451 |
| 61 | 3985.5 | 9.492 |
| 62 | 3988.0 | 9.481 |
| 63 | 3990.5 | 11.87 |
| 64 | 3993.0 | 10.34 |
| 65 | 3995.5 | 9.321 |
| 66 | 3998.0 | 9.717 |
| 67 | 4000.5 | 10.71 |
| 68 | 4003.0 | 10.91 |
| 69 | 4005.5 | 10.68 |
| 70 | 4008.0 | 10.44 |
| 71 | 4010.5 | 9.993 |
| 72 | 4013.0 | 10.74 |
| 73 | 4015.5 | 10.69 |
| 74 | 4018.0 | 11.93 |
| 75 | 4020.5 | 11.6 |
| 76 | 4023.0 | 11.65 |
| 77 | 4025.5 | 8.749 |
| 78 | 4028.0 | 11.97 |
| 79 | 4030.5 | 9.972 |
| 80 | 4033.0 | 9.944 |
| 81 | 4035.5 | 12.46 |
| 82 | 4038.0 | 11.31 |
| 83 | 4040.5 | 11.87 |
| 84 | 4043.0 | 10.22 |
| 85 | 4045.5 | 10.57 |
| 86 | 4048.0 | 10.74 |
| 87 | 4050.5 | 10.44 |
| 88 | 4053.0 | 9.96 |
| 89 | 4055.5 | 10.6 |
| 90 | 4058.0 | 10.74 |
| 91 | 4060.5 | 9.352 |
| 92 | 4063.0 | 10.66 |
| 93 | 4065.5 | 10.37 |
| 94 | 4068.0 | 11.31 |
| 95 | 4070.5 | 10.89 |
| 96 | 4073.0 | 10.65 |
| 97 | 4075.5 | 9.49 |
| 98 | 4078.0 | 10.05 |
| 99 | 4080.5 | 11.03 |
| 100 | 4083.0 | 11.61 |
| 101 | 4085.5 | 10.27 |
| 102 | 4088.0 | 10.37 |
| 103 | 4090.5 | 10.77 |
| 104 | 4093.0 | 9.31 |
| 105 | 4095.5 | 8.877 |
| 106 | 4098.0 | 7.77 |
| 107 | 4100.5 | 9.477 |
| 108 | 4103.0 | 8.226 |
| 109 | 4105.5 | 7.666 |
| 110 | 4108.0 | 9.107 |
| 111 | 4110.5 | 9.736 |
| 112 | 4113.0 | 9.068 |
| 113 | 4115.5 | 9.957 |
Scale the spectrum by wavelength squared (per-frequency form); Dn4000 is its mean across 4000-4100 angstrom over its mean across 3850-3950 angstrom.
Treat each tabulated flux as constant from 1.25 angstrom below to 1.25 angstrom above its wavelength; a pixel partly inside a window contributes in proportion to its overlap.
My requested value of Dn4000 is 1.33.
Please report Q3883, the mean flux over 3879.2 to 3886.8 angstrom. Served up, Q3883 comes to 8.02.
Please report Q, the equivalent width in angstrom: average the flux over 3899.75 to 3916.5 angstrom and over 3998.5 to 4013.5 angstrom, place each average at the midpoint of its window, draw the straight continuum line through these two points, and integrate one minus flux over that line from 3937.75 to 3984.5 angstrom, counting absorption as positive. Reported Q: 8.3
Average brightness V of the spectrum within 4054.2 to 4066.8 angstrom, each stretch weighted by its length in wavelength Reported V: 10.3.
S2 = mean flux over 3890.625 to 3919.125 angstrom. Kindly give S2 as 8.81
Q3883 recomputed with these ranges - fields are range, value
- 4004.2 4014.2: 10.5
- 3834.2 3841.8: 6.68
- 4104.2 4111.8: 8.83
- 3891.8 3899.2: 7.84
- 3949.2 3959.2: 9.8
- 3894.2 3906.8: 8.66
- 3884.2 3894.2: 7.25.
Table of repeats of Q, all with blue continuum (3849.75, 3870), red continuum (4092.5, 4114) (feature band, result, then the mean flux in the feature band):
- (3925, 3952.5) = 3.16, 8.05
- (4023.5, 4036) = -2.31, 10.6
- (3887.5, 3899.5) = 1.93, 7.71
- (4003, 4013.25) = -1.74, 10.5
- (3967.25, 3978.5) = 3.41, 6.3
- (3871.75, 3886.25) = 1.71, 8.13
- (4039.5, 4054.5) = -2.90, 10.6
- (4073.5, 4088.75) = -2.86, 10.5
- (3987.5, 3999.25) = -1.56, 10.2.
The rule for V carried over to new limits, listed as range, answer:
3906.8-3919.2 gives 9.47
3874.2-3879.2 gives 8.4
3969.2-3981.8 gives 7.41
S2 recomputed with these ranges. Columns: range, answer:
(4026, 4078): 10.6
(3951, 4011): 9.08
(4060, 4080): 10.4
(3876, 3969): 8.39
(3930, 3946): 7.49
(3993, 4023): 10.6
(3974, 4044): 10.4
